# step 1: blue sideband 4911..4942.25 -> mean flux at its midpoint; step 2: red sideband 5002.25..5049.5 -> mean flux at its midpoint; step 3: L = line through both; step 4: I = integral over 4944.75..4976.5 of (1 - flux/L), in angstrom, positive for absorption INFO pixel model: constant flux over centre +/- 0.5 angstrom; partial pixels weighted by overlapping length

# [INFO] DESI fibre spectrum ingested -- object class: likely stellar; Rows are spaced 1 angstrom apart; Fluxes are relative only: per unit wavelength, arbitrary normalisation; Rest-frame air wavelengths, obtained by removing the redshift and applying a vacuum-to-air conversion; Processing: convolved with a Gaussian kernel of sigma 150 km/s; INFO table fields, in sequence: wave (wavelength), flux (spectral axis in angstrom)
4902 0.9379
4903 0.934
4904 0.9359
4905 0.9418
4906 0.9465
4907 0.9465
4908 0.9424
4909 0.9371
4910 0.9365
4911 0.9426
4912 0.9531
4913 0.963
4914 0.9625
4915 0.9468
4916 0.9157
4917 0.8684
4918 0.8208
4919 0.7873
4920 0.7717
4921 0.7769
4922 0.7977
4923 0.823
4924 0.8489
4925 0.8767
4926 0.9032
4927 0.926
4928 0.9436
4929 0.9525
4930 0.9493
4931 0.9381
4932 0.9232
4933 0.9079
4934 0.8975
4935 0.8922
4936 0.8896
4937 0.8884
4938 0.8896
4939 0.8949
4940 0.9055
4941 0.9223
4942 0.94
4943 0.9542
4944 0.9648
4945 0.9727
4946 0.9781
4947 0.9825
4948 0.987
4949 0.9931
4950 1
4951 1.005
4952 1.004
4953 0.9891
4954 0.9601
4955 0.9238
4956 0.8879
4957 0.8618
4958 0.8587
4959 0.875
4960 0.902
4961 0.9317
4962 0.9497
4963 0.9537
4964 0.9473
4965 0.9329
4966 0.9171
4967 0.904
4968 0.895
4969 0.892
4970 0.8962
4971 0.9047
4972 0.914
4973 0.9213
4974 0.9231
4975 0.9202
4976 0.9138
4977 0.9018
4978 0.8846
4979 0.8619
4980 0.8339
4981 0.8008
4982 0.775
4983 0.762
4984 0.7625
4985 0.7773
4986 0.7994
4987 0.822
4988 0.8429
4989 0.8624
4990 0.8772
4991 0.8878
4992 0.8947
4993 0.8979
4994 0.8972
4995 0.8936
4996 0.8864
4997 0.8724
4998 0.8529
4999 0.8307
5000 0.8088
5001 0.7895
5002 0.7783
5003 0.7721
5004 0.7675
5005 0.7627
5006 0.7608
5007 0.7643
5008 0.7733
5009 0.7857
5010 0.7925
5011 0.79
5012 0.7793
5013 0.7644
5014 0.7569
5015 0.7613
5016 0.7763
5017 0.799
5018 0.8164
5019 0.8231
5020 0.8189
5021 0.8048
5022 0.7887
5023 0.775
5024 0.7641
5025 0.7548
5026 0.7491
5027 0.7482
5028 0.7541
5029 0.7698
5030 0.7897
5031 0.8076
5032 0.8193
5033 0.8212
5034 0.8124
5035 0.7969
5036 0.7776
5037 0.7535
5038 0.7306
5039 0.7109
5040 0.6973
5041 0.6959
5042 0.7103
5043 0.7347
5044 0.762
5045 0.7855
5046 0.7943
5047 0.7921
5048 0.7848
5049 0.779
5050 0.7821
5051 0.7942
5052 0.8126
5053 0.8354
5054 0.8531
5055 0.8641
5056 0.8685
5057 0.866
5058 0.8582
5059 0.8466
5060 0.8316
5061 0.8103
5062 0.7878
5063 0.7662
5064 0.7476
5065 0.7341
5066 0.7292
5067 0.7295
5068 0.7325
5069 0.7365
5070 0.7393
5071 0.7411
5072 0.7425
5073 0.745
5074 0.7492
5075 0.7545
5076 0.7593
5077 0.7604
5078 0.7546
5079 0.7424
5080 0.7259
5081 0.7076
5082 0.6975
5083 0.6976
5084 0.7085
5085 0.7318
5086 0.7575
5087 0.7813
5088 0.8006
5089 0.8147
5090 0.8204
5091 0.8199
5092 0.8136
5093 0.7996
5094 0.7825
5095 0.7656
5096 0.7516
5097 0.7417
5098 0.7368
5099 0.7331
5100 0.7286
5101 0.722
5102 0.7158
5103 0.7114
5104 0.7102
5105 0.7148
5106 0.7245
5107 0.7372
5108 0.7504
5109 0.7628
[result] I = -3.05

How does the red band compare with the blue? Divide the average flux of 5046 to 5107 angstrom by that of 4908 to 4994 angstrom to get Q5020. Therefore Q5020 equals 0.85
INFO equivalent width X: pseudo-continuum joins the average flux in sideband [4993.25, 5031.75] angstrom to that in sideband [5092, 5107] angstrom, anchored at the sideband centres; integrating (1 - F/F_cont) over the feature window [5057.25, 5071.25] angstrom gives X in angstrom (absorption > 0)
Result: -0.2 angstrom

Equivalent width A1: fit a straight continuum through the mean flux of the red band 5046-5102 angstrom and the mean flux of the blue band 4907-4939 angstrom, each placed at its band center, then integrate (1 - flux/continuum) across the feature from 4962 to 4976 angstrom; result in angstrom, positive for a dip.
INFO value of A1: -1.0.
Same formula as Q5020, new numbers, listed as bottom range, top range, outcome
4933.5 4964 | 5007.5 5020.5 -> 0.84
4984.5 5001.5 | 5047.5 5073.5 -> 0.93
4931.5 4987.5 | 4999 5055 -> 0.86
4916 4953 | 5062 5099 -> 0.83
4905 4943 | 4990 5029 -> 0.89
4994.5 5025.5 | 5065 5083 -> 0.93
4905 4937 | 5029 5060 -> 0.88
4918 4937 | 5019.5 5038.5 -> 0.89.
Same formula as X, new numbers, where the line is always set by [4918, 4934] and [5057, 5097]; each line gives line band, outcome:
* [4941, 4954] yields -1.81 angstrom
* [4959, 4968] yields -0.83 angstrom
